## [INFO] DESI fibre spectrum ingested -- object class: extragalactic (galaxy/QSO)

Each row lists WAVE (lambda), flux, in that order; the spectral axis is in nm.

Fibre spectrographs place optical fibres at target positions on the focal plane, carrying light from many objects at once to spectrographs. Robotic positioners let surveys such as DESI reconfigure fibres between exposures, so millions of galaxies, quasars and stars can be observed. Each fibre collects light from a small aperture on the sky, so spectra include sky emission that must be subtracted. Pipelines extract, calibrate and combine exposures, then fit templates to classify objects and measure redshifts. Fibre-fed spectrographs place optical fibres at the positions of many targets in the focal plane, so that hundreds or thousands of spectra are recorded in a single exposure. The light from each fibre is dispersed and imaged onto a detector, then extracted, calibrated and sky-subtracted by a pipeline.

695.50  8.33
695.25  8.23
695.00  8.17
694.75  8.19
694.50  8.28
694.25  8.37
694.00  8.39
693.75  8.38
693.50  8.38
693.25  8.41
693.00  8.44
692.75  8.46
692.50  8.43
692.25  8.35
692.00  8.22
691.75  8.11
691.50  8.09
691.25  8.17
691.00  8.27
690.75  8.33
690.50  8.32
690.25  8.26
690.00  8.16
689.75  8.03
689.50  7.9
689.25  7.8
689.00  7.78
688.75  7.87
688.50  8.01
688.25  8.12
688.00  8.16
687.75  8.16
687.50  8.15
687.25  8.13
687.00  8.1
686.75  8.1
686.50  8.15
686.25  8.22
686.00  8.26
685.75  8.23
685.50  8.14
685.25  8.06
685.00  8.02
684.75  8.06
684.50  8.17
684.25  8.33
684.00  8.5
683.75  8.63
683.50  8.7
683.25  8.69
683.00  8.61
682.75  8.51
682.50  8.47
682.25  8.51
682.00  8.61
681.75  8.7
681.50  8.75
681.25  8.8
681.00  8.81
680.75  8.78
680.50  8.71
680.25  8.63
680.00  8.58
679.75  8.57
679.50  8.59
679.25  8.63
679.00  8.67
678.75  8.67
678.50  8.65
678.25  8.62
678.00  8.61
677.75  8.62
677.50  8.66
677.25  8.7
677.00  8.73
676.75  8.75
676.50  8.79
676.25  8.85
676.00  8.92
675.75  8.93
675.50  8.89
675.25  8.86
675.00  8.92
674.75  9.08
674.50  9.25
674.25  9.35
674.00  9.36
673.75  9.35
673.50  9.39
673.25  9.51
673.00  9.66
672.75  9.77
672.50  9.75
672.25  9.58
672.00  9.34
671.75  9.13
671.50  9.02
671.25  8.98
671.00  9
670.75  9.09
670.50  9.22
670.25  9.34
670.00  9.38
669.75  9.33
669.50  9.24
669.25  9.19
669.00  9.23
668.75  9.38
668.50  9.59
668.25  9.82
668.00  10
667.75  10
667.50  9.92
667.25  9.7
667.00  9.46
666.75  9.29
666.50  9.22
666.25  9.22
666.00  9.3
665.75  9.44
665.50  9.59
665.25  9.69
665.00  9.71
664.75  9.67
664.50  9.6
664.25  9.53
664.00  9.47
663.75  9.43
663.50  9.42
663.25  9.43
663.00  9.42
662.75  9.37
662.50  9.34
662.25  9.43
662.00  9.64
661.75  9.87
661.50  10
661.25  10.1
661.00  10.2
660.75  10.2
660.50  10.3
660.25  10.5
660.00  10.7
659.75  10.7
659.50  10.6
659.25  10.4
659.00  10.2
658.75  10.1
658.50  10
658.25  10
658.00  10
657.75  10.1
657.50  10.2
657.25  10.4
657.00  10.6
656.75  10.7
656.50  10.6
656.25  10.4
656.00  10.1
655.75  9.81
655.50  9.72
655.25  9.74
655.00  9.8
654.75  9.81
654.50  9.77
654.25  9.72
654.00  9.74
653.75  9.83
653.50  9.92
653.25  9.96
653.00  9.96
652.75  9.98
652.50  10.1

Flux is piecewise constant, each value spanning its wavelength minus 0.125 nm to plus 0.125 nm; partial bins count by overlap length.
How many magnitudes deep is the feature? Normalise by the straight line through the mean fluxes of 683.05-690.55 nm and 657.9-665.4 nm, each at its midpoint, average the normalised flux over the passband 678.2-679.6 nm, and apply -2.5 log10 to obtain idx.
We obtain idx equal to 0.01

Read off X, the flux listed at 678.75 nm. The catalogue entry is 8.67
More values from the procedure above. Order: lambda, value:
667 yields 9.46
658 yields 10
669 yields 9.23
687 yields 8.1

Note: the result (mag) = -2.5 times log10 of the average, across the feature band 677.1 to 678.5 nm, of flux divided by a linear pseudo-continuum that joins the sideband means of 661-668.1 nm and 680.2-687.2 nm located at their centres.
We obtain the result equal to 0.02 mag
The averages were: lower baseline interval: 9.59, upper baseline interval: 8.43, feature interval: 8.64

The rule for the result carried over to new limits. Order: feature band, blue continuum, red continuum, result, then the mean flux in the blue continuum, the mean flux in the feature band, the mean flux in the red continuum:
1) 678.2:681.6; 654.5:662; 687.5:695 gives 0.025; 10.2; 8.68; 8.2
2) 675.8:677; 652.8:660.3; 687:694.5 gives 0.022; 10.1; 8.82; 8.19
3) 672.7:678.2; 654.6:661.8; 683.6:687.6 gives -0.009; 10.2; 9.03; 8.21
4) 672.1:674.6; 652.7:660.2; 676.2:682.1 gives -0.052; 10.1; 9.5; 8.68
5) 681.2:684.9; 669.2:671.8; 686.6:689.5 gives -0.022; 9.18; 8.53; 8.03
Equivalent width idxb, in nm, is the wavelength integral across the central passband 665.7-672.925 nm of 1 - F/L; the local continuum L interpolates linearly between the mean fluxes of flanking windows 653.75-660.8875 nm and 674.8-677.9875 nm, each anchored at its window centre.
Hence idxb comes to -0.08 nm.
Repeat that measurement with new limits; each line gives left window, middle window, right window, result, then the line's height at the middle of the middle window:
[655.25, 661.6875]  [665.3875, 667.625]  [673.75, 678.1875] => 0.040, 9.63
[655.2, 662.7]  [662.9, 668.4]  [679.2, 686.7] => 0.068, 9.68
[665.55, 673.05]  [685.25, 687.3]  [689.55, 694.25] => 0.097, 8.57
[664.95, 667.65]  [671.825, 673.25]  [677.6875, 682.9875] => -0.074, 9.12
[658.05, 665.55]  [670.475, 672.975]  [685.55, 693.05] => -0.011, 9.27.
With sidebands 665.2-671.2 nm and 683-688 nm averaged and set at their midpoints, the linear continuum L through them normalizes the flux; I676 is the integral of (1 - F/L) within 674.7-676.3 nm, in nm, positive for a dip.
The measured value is 0.00 nm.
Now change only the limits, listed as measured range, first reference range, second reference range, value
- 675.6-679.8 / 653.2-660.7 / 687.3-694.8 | 0.12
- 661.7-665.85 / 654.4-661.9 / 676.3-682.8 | 0.11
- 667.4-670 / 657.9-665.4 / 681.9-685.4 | -0.04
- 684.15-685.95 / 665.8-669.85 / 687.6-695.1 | 0.08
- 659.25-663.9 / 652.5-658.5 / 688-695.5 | -0.10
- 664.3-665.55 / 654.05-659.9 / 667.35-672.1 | 0.00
